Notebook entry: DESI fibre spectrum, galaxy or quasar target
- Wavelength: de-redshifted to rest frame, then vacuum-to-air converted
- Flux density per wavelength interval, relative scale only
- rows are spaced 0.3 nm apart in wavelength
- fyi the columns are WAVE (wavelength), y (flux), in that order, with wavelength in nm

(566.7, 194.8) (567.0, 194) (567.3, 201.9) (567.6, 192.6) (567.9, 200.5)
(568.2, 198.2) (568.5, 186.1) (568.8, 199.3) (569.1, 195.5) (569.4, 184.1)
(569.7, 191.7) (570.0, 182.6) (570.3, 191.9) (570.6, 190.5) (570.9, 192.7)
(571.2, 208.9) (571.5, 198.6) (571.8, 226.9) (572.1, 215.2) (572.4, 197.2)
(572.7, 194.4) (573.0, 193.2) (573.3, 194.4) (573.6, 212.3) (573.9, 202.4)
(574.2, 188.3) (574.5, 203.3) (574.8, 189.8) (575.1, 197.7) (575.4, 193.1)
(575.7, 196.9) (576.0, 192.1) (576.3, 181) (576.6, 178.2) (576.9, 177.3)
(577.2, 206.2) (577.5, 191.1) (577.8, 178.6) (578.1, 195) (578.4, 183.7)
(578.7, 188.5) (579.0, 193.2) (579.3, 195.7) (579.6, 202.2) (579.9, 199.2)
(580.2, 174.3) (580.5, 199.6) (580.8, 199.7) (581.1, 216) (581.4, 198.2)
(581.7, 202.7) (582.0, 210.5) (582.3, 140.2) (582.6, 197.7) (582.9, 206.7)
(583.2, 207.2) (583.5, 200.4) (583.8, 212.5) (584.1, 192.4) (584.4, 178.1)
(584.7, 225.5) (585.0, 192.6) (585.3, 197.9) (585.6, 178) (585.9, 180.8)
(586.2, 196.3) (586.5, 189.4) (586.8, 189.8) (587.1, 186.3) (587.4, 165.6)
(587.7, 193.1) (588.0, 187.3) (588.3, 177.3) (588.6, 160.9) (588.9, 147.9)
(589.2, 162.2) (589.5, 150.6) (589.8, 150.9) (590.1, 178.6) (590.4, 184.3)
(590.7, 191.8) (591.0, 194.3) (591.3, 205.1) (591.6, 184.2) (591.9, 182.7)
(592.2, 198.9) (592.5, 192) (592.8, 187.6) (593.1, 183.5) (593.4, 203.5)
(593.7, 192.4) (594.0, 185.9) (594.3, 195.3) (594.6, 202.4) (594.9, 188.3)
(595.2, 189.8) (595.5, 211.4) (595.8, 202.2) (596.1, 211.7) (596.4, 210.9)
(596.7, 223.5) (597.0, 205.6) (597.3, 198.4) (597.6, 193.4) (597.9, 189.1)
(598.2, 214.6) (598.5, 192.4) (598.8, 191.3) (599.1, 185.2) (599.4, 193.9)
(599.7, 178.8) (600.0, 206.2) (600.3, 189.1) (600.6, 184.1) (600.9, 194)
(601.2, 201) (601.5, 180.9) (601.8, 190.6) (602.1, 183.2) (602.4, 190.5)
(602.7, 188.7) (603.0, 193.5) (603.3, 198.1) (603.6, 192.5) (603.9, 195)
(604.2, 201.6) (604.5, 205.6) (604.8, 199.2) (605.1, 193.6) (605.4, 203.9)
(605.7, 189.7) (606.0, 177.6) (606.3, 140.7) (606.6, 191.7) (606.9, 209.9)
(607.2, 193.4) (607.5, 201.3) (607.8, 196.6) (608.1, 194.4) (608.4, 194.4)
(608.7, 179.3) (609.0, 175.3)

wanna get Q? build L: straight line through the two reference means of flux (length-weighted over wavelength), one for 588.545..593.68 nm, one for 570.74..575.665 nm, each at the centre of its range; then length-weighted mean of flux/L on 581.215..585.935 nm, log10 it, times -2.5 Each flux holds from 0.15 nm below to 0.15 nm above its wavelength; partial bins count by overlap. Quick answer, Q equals -0.04 mag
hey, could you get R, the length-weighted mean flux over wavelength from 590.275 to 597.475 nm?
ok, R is 197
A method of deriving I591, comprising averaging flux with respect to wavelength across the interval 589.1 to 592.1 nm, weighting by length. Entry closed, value 179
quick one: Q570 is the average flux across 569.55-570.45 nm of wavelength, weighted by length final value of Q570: 189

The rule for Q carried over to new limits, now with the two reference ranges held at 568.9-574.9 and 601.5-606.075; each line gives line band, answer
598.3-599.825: 0.03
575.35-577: 0.06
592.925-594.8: 0.01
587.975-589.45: 0.19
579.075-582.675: 0.01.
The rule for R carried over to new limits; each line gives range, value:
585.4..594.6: 183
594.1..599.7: 199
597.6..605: 193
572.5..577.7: 194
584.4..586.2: 194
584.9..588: 187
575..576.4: 192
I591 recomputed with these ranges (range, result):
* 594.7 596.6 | 203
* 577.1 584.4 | 195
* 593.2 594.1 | 194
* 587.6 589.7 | 167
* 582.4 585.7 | 198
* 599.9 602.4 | 191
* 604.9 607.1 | 187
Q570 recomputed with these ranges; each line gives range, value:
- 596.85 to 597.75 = 199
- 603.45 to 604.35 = 196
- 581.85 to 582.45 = 175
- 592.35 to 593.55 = 192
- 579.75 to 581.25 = 198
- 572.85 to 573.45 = 194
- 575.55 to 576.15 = 195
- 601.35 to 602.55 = 186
